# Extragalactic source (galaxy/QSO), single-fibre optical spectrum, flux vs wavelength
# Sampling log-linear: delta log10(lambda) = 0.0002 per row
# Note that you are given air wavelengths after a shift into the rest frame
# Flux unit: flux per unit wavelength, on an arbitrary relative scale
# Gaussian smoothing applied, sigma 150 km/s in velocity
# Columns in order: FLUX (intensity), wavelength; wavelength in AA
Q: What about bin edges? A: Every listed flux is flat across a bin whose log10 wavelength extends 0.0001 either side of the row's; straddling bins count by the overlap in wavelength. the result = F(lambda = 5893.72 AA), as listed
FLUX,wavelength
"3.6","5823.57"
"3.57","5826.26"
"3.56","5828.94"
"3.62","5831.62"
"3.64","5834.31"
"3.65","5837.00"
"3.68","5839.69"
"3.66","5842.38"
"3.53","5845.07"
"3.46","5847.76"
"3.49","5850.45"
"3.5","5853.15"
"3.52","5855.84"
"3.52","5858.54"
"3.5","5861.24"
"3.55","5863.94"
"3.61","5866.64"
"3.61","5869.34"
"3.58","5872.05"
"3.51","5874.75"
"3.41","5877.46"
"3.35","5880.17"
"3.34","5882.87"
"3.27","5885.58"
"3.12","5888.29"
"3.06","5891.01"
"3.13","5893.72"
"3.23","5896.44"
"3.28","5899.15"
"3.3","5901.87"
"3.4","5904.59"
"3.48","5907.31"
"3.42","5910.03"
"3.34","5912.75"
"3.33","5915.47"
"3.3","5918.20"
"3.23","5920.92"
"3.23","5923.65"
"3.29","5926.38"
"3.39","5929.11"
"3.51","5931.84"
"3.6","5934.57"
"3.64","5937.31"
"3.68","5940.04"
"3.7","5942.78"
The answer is 3.13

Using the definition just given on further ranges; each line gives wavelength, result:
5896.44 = 3.23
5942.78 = 3.7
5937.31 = 3.64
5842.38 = 3.66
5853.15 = 3.5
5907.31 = 3.48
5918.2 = 3.3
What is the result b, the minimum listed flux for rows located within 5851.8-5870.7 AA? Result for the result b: 3.5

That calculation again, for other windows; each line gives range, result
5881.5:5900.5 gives 3.06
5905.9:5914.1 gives 3.34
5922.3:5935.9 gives 3.23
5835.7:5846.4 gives 3.53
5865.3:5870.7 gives 3.61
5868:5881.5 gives 3.35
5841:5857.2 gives 3.46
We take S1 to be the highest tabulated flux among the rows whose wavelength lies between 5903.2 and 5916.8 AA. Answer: 3.48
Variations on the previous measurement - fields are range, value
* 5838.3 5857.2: 3.68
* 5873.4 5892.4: 3.51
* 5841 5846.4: 3.66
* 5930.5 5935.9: 3.6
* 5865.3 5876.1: 3.61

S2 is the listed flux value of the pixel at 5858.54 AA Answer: 3.52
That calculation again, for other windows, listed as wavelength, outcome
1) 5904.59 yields 3.4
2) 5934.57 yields 3.6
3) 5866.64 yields 3.61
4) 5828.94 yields 3.56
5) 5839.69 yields 3.68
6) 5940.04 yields 3.68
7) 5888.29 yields 3.12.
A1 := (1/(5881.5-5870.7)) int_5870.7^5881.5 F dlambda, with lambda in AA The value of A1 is 3.46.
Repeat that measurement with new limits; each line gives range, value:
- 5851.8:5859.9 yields 3.51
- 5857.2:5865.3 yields 3.52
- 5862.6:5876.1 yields 3.57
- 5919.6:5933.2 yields 3.33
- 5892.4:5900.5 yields 3.21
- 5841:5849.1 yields 3.55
